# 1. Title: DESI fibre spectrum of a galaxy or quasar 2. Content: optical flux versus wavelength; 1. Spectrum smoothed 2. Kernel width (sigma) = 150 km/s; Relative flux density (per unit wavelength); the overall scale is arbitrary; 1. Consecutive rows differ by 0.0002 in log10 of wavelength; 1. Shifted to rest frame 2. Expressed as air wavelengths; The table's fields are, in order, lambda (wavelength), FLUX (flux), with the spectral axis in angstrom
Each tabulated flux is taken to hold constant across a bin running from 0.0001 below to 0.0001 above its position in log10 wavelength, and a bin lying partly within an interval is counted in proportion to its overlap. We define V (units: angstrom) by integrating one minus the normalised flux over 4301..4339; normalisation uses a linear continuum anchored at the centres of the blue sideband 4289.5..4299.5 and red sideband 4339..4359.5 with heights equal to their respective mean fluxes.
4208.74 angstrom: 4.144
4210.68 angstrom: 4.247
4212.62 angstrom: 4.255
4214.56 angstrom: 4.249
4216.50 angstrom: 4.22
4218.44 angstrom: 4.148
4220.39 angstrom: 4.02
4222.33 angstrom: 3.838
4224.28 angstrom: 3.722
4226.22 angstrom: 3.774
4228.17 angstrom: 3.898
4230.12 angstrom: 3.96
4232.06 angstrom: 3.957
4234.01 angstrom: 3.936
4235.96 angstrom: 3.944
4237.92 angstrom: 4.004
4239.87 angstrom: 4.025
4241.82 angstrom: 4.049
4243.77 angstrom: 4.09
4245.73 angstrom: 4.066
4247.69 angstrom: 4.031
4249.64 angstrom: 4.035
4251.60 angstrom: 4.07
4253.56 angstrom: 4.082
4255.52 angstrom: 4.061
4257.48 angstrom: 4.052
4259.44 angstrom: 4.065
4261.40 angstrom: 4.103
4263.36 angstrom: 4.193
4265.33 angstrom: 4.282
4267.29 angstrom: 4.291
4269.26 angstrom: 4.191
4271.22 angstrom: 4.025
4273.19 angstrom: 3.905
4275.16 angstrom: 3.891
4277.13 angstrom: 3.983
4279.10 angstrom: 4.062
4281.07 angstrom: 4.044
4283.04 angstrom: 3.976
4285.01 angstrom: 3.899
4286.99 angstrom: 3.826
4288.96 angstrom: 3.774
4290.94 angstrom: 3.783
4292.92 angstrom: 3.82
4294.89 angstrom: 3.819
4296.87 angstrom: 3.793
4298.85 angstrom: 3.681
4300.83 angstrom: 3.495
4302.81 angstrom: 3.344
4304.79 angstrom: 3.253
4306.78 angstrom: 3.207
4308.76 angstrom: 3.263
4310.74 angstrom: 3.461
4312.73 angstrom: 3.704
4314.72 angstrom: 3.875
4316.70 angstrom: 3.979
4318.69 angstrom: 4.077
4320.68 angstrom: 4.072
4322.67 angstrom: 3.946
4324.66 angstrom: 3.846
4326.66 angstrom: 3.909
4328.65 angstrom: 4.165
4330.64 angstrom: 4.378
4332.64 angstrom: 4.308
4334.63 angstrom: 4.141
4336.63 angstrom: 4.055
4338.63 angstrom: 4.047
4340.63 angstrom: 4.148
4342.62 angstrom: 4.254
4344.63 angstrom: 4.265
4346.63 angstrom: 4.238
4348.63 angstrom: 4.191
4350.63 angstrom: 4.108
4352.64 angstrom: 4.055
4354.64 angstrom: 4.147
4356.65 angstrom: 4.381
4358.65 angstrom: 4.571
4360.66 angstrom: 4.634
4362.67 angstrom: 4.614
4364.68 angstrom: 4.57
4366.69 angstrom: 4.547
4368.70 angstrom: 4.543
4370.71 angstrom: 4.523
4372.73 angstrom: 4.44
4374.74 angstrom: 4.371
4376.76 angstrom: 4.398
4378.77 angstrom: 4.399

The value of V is 1.5 angstrom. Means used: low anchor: 3.78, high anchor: 4.23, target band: 3.83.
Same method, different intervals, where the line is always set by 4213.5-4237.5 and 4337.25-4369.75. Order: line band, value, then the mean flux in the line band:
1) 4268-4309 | 3.67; 3.78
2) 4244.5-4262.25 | -0.05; 4.06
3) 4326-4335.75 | 0.18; 4.19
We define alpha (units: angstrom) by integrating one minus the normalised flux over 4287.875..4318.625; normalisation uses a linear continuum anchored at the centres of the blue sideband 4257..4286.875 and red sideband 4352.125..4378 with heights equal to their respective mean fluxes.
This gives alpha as 4.1 angstrom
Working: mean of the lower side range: 4.06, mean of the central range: 3.63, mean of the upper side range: 4.45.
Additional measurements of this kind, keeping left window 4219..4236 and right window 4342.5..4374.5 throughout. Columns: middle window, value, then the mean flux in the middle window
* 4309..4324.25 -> 1.39 angstrom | 3.84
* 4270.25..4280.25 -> 0.25 angstrom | 3.97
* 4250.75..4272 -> -0.56 angstrom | 4.13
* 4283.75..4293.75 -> 0.73 angstrom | 3.82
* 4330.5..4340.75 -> 0.32 angstrom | 4.16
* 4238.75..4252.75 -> -0.31 angstrom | 4.05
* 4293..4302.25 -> 1.03 angstrom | 3.7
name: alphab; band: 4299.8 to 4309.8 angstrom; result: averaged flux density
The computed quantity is 3.32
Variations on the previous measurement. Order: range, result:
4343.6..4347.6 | 4.24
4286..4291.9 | 3.79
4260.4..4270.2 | 4.21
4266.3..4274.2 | 4.1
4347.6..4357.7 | 4.18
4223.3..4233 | 3.86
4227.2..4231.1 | 3.94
